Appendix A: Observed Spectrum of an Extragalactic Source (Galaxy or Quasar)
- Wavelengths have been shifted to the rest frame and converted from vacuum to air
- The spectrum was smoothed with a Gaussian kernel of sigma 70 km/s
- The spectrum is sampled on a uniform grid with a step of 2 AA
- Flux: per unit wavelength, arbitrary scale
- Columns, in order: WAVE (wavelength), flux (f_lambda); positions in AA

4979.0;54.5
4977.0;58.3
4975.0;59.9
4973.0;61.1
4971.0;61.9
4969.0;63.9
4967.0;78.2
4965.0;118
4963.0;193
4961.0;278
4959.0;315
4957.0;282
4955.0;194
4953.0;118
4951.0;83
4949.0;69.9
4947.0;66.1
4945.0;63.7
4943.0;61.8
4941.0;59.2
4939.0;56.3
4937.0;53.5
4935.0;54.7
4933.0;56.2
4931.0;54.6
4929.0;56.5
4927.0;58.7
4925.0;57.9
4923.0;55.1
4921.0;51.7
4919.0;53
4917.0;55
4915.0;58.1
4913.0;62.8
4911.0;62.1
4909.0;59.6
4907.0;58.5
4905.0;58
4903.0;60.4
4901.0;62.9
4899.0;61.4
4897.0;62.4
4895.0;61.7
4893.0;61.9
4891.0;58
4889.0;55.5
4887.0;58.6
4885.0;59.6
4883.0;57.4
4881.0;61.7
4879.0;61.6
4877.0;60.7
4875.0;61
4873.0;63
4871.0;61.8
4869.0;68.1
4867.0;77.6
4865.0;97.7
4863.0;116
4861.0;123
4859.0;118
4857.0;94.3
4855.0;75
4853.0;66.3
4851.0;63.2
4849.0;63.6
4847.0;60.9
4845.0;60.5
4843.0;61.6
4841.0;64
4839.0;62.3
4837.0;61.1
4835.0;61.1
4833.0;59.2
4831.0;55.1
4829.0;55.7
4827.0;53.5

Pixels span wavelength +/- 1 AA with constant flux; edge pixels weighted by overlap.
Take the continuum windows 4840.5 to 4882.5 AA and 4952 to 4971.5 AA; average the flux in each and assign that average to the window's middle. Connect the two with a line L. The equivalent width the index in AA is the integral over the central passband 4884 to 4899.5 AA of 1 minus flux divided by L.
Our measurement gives 6.6 AA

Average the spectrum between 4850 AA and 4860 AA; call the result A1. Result 83.4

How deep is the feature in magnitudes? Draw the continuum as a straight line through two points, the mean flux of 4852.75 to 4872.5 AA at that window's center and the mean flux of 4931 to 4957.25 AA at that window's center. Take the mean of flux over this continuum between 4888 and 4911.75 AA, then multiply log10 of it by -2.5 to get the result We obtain 0.42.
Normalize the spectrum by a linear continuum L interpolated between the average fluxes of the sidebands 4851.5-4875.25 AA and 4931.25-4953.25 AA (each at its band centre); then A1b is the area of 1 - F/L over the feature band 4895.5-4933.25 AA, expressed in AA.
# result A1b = 7.4 AA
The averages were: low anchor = 85.5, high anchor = 65.3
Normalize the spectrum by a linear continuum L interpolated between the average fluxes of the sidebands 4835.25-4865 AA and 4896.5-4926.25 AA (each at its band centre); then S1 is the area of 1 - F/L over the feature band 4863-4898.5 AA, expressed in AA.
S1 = 1.6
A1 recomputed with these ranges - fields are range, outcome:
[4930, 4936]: 55.2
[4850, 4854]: 64.8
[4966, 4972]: 68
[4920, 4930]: 56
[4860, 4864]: 120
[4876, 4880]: 61.2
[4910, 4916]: 61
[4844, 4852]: 62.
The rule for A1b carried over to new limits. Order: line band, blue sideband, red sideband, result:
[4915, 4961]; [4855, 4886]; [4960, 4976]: 5.5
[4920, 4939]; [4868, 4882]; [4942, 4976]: 8.9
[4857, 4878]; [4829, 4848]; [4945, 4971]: -1.3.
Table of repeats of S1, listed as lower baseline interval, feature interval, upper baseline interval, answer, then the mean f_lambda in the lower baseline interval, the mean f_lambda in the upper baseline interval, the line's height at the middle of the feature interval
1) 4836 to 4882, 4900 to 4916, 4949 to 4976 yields 7.0 AA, 74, 144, 107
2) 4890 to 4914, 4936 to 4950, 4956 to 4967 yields 9.0 AA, 60.8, 223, 172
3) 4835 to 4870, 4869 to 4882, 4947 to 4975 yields 4.1 AA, 77.9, 141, 91.4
